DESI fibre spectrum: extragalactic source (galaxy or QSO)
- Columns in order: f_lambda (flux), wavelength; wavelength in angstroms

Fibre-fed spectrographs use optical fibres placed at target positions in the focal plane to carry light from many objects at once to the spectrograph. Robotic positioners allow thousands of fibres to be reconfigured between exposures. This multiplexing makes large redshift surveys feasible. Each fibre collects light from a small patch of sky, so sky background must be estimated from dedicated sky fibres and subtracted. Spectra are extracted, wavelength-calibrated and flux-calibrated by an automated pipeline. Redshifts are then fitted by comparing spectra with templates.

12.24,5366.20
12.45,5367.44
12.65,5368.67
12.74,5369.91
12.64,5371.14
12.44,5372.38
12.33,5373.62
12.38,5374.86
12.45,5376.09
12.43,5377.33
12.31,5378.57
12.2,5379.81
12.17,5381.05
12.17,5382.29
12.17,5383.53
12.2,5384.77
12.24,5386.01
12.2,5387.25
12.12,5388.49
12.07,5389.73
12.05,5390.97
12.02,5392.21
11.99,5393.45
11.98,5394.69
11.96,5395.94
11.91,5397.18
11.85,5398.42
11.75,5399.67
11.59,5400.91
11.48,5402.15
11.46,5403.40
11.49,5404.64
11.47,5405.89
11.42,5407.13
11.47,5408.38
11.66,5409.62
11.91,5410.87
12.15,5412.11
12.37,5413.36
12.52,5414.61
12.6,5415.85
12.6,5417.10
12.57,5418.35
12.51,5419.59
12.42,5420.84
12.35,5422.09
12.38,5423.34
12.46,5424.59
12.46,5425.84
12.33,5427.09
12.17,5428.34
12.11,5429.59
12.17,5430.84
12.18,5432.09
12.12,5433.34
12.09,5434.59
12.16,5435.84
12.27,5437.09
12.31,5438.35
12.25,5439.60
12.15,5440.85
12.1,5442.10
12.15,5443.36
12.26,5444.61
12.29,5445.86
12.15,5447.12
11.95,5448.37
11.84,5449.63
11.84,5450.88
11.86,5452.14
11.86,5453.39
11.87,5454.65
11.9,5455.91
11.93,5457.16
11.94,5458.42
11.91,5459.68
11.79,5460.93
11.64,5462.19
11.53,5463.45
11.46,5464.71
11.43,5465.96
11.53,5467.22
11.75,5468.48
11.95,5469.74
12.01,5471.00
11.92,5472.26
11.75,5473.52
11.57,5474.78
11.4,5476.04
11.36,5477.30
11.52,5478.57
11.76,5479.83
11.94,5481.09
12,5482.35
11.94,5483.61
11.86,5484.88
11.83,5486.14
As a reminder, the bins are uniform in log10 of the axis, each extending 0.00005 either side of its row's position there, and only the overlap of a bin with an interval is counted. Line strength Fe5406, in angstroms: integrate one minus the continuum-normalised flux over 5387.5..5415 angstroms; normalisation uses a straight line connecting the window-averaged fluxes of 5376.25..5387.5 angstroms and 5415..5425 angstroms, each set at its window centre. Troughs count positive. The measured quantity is 1.1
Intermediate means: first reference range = 12.2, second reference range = 12.5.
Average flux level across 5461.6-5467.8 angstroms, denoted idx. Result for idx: 11.5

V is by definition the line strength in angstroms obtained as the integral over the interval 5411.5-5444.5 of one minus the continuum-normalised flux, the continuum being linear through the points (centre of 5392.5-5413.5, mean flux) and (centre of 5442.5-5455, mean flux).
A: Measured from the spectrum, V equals -1.2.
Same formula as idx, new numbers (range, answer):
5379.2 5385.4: 12.2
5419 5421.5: 12.4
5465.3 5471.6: 11.7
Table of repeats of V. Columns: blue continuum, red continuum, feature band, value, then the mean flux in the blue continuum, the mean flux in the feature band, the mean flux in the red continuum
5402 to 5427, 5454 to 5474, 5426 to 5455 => -0.5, 12.1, 12.1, 11.8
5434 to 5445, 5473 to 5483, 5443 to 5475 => 0.2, 12.2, 11.9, 11.7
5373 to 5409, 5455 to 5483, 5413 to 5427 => -0.7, 12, 12.5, 11.7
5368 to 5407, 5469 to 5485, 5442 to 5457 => -0.2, 12.1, 12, 11.8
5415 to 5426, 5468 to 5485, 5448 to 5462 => 0.2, 12.5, 11.9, 11.8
